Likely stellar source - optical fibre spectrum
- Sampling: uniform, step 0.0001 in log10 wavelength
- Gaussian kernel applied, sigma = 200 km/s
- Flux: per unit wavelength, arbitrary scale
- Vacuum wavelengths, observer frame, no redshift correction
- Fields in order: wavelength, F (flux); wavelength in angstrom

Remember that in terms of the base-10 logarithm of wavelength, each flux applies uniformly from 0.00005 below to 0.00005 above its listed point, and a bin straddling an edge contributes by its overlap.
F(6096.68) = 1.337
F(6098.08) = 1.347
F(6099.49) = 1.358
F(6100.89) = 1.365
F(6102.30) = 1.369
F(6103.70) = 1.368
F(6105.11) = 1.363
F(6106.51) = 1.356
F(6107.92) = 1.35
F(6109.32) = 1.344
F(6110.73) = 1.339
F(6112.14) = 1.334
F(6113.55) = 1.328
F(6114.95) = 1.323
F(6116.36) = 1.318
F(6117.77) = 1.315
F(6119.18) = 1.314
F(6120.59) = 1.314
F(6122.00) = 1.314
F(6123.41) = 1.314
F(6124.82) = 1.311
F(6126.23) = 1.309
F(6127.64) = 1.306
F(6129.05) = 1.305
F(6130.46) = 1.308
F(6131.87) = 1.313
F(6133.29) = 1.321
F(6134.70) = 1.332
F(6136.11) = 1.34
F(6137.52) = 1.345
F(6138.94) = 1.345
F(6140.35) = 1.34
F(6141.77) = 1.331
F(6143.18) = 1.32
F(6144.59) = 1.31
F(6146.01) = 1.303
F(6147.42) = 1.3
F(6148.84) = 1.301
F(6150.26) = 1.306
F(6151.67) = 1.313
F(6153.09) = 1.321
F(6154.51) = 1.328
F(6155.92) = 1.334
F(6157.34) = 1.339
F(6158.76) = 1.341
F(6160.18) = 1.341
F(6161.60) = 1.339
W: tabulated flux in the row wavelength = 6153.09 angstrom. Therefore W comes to 1.321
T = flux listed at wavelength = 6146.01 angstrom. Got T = 1.303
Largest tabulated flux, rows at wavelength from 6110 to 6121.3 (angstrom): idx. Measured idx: 1.339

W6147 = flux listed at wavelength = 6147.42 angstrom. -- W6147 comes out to 1.3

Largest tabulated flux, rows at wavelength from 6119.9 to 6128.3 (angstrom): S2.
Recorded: 1.314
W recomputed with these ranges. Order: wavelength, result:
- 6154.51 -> 1.328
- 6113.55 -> 1.328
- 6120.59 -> 1.314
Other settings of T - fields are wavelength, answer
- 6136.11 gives 1.34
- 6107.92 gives 1.35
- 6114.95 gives 1.323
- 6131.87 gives 1.313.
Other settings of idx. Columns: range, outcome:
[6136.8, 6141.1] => 1.345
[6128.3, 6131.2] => 1.308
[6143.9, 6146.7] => 1.31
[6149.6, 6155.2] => 1.328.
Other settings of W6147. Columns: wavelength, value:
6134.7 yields 1.332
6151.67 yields 1.313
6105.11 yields 1.363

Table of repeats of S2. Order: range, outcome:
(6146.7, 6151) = 1.306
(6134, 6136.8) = 1.34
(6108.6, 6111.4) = 1.344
